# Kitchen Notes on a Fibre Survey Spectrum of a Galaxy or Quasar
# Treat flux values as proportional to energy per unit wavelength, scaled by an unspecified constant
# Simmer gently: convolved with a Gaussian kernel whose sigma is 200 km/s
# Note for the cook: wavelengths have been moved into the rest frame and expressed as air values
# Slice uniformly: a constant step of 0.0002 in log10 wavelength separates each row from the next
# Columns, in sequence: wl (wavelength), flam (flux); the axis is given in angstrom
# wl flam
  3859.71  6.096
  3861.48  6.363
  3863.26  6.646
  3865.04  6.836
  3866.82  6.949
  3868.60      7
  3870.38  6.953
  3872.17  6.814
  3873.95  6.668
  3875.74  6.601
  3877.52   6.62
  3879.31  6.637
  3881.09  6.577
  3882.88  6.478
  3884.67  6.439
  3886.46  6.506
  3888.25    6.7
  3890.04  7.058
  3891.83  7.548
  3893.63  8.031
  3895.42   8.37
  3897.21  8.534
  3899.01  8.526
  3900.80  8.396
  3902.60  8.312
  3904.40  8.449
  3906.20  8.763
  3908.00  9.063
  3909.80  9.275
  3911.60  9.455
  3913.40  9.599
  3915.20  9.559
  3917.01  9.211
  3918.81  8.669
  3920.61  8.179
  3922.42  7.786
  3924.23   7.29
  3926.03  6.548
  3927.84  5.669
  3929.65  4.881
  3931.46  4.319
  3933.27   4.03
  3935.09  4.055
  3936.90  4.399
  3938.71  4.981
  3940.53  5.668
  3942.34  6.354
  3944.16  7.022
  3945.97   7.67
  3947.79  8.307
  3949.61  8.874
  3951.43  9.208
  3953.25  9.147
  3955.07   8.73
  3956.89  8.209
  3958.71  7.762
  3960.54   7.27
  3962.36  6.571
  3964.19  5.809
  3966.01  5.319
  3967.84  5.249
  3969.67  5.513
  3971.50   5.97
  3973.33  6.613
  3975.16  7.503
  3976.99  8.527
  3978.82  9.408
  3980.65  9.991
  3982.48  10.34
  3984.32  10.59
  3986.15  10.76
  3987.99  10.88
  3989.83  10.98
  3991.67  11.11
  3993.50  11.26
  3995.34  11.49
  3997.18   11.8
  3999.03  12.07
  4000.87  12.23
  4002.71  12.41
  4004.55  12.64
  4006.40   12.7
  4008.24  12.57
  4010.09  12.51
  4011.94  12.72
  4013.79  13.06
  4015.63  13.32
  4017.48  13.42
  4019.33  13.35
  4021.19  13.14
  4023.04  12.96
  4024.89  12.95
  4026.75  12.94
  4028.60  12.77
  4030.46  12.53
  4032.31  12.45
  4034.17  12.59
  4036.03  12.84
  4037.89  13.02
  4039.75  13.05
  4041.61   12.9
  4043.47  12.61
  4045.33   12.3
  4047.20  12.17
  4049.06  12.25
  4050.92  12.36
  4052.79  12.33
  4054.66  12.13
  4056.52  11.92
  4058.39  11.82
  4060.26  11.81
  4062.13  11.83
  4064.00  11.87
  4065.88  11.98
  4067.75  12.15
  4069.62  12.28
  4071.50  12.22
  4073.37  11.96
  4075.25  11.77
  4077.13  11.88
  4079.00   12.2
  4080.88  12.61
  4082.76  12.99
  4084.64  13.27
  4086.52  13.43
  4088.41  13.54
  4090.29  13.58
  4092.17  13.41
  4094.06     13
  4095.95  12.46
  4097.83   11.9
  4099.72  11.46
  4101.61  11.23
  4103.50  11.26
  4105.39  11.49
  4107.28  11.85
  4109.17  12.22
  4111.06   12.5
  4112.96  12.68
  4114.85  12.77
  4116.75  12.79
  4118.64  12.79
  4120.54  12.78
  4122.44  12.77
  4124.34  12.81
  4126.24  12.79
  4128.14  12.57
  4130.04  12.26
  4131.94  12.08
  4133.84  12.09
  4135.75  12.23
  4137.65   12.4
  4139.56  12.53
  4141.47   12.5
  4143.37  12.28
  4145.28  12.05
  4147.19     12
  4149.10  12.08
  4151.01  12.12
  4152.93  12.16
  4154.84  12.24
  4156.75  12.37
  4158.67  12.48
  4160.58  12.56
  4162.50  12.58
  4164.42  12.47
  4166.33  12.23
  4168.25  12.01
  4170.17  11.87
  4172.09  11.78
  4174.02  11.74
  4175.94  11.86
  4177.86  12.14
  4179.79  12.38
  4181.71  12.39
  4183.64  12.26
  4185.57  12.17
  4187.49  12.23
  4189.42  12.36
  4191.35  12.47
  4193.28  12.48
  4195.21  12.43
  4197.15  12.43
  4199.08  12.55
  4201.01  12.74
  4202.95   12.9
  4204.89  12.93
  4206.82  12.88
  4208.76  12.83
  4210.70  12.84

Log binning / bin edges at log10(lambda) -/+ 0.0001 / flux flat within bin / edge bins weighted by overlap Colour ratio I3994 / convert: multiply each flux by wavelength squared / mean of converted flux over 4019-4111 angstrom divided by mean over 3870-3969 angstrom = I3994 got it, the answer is 1.84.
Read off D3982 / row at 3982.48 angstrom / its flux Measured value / 10.34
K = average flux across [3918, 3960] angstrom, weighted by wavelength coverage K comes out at 6.86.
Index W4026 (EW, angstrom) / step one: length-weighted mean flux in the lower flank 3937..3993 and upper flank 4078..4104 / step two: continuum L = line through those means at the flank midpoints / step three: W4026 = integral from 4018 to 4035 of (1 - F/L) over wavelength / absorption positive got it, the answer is -4.36 angstrom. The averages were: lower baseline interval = 7.99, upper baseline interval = 12.6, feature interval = 12.9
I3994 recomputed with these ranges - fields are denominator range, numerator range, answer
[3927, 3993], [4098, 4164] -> 1.79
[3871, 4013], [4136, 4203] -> 1.65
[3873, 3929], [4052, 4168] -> 1.76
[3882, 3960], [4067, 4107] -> 1.80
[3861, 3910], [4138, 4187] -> 1.90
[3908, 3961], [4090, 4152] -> 1.84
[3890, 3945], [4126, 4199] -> 1.89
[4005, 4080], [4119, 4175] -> 1.04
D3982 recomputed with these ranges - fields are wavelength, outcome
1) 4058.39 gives 11.82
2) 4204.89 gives 12.93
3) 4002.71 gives 12.41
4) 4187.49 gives 12.23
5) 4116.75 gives 12.79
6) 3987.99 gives 10.88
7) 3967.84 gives 5.249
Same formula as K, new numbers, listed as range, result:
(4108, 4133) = 12.6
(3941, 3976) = 7.19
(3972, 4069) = 11.9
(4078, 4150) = 12.5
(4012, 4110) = 12.5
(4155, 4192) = 12.2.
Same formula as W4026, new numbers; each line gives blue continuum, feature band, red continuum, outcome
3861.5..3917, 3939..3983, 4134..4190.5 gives 6.8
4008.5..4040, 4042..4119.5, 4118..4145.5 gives 2.2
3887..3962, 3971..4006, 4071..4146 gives -4.4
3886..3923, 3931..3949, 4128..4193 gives 6.4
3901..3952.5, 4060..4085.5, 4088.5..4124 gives -1.6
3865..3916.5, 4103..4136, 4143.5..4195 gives -2.8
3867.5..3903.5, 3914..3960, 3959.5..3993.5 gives 4.5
